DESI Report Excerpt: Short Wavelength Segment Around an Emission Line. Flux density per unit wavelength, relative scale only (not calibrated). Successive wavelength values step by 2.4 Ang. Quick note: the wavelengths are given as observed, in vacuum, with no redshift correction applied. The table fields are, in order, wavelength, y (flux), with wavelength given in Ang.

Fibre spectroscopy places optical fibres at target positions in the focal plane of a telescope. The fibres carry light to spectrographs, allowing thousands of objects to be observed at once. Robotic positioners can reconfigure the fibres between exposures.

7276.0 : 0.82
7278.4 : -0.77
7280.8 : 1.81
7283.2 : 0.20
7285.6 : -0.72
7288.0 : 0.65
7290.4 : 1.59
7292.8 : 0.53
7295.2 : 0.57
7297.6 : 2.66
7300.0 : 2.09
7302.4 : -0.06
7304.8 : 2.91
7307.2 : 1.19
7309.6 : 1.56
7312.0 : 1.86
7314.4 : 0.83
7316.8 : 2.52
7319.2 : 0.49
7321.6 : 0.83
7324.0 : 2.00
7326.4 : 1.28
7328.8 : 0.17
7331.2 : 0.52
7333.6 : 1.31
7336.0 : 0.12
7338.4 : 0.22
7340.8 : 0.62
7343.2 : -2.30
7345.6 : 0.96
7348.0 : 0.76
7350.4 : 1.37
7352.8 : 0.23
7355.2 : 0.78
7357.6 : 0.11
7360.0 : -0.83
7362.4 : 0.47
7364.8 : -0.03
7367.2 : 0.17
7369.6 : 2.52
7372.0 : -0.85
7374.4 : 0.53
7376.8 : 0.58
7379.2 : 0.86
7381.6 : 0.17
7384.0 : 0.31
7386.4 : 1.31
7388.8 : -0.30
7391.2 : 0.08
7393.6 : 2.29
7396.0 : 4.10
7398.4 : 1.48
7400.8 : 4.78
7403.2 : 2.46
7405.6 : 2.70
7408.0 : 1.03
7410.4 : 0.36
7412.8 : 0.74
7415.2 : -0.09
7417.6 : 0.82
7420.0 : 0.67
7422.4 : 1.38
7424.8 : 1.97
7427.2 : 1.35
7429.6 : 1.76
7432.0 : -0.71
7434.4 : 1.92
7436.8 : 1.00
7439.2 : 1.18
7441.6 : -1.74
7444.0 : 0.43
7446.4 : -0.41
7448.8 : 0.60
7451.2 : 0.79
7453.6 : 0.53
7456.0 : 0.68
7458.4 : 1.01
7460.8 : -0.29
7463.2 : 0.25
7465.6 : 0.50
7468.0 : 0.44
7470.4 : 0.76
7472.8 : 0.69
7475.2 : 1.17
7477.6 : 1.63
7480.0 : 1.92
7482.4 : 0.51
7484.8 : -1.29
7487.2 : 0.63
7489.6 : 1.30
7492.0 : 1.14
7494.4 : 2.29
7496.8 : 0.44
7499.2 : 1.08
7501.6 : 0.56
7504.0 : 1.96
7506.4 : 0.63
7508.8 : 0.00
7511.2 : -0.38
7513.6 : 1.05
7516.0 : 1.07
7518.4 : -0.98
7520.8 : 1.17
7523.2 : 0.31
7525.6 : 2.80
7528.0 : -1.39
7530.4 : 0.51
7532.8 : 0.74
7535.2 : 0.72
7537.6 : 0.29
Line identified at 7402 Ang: [O II]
